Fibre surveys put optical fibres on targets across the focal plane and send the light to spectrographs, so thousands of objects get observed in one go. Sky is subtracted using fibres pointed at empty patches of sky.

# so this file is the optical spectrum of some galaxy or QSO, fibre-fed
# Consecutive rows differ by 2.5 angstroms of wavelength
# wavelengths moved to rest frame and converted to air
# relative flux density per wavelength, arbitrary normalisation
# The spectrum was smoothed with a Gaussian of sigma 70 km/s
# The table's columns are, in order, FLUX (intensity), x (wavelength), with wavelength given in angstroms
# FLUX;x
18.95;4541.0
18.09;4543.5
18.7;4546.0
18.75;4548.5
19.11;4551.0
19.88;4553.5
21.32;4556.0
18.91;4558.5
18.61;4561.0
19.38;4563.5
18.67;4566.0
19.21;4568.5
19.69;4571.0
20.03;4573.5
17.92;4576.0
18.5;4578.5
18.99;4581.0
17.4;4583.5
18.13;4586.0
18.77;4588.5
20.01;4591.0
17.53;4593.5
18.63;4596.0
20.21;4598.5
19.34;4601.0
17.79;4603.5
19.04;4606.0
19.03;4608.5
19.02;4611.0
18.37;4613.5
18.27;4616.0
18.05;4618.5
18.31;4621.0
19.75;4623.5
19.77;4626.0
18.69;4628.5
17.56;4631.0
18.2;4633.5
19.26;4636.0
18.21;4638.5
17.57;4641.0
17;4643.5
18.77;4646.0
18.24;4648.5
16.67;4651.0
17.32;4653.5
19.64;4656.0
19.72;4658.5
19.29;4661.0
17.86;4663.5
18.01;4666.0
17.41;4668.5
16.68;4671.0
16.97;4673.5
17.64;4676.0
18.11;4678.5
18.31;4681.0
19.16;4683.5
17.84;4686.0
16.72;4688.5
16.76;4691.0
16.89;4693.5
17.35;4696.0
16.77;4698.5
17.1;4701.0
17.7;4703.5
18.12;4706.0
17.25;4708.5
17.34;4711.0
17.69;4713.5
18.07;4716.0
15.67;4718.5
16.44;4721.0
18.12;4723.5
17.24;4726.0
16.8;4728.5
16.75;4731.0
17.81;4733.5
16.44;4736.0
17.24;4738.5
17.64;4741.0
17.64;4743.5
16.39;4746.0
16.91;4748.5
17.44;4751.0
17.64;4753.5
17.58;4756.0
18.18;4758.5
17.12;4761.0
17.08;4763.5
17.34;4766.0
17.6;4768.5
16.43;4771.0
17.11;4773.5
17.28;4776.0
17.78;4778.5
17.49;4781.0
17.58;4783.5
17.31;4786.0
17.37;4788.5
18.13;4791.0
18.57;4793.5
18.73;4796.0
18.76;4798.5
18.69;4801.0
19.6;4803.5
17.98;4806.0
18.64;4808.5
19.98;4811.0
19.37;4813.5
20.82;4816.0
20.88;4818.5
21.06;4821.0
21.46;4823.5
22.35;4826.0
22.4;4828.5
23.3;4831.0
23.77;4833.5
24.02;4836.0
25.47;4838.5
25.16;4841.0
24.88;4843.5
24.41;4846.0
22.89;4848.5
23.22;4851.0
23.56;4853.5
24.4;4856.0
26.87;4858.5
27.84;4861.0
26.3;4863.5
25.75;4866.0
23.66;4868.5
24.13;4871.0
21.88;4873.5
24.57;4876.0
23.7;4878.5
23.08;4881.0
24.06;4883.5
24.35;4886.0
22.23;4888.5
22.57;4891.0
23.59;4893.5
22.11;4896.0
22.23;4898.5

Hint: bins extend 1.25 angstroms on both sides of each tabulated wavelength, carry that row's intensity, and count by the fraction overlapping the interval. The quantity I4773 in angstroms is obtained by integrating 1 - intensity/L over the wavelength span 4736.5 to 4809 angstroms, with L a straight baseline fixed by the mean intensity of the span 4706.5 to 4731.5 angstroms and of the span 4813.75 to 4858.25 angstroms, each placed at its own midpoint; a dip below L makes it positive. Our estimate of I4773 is 8.1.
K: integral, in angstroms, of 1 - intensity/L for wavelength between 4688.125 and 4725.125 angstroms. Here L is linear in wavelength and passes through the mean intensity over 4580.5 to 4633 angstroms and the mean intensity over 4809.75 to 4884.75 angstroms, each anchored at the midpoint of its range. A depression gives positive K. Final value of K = 6.2 angstroms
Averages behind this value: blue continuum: 18.7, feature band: 17.2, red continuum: 23.5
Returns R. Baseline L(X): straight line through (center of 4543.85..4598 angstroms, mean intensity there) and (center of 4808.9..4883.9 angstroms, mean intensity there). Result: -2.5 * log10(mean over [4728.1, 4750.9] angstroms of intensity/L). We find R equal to 0.26 mag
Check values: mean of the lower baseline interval 19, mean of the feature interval 17.1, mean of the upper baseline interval 23.4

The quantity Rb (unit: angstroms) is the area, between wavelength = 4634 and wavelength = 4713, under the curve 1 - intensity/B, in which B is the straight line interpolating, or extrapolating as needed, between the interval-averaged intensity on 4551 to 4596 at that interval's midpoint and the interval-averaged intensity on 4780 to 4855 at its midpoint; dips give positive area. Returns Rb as 7.94 angstroms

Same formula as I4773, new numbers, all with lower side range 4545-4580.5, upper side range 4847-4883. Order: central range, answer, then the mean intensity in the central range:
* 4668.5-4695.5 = 4.8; 17.5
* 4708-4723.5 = 3.3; 17.2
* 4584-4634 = 3.2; 18.7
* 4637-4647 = 1.3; 17.9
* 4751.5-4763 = 2.5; 17.6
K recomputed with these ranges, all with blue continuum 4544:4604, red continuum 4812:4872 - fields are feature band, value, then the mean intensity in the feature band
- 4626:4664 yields 3.6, 18.3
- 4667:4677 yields 1.7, 17.2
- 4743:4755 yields 2.6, 17.2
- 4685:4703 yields 3.4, 17.1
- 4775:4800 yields 5.3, 17.9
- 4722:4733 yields 2.2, 17.2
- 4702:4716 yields 2.4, 17.7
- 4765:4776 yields 2.6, 17.1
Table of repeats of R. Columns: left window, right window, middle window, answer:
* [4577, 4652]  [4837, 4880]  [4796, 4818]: 0.21 mag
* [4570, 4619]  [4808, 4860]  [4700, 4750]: 0.22 mag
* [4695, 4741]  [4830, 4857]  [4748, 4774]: 0.13 mag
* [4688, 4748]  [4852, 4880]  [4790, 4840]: 0.07 mag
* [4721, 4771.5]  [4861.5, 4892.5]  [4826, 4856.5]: -0.08 mag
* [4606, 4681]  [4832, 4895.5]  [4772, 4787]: 0.25 mag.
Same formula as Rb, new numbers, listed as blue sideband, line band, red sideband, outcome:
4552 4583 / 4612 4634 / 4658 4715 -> -0.1 angstroms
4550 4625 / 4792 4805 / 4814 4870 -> 2.3 angstroms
